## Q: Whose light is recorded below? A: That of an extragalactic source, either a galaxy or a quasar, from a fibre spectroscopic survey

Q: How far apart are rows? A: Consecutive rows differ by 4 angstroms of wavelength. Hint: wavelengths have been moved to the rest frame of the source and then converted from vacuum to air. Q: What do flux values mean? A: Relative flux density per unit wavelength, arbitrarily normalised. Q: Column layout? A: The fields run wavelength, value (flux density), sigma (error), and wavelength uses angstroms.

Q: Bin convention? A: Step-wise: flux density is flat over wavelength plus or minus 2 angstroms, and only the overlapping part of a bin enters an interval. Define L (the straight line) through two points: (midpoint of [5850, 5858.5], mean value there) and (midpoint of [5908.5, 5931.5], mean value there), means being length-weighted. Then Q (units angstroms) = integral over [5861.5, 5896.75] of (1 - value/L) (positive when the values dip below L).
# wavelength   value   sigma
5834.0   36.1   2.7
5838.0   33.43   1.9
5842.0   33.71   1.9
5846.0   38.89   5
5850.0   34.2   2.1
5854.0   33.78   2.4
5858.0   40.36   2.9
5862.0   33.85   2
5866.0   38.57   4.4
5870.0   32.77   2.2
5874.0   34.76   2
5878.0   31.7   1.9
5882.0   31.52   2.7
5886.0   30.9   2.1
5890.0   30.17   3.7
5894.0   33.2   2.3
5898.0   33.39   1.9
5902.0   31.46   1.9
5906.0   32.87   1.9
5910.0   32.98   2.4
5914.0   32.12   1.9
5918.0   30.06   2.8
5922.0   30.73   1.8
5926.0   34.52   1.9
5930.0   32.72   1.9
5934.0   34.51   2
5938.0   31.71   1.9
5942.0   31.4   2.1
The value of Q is 1.5 angstroms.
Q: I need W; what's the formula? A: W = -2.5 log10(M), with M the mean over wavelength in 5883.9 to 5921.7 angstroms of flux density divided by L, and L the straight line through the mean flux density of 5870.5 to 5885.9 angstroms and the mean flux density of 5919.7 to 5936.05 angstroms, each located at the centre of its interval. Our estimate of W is 0.03 mag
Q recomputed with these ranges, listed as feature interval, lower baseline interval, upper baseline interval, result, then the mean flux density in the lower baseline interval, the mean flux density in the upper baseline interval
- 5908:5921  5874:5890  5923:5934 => 0.5 angstroms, 31.6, 33.5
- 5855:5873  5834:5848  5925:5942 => -0.7 angstroms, 35.5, 33.1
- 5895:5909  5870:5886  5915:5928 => -0.2 angstroms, 32.5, 31.8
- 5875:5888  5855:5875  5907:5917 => 1.2 angstroms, 36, 32.3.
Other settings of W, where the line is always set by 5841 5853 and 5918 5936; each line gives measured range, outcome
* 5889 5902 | 0.052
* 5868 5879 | 0.047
